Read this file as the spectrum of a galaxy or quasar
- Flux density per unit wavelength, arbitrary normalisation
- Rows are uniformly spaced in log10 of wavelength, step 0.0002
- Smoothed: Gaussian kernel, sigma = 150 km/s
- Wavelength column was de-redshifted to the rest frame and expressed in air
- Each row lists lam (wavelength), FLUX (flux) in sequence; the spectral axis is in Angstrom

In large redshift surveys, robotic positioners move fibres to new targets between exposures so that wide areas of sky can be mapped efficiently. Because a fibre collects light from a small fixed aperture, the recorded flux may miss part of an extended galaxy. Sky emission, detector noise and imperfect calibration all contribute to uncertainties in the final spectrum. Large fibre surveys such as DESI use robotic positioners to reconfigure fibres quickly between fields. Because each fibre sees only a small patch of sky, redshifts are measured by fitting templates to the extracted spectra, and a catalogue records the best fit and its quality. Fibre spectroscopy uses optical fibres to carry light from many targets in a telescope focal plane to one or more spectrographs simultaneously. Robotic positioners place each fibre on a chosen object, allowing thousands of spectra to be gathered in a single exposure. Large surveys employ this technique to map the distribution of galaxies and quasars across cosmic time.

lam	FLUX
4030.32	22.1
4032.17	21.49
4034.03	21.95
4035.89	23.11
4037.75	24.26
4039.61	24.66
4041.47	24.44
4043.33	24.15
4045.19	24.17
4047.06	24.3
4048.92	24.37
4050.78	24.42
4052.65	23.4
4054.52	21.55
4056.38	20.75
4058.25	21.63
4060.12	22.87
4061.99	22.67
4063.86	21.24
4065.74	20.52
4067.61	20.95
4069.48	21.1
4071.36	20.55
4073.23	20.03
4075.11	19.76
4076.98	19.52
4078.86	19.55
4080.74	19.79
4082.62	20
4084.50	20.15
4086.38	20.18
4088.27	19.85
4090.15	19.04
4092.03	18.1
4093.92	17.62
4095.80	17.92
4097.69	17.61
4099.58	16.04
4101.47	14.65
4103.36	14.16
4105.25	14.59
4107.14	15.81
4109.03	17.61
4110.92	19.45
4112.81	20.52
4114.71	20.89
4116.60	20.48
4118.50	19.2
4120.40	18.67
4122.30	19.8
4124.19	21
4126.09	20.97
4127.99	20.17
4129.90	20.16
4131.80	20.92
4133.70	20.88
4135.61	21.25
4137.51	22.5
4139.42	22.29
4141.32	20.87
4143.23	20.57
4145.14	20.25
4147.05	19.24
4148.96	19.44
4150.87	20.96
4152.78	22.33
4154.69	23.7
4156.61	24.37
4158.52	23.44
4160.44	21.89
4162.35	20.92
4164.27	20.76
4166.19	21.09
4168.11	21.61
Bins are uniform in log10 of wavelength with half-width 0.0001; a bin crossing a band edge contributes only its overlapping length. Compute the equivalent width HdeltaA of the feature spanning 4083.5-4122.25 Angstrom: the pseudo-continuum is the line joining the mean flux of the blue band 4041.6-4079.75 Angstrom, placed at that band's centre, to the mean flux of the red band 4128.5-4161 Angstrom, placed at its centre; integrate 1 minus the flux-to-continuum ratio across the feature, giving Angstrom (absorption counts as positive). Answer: 6.29 Angstrom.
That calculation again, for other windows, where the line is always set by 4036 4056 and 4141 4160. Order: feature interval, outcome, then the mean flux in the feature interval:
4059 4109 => 8.80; 19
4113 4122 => 0.97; 19.8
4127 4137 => 0.54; 20.8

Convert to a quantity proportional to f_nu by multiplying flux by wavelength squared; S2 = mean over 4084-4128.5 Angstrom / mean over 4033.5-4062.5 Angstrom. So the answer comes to 0.8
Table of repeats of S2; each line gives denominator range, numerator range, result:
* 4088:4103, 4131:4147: 1.24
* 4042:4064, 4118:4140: 0.93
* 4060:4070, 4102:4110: 0.74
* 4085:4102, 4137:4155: 1.20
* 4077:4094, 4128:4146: 1.11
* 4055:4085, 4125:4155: 1.05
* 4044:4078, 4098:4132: 0.87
